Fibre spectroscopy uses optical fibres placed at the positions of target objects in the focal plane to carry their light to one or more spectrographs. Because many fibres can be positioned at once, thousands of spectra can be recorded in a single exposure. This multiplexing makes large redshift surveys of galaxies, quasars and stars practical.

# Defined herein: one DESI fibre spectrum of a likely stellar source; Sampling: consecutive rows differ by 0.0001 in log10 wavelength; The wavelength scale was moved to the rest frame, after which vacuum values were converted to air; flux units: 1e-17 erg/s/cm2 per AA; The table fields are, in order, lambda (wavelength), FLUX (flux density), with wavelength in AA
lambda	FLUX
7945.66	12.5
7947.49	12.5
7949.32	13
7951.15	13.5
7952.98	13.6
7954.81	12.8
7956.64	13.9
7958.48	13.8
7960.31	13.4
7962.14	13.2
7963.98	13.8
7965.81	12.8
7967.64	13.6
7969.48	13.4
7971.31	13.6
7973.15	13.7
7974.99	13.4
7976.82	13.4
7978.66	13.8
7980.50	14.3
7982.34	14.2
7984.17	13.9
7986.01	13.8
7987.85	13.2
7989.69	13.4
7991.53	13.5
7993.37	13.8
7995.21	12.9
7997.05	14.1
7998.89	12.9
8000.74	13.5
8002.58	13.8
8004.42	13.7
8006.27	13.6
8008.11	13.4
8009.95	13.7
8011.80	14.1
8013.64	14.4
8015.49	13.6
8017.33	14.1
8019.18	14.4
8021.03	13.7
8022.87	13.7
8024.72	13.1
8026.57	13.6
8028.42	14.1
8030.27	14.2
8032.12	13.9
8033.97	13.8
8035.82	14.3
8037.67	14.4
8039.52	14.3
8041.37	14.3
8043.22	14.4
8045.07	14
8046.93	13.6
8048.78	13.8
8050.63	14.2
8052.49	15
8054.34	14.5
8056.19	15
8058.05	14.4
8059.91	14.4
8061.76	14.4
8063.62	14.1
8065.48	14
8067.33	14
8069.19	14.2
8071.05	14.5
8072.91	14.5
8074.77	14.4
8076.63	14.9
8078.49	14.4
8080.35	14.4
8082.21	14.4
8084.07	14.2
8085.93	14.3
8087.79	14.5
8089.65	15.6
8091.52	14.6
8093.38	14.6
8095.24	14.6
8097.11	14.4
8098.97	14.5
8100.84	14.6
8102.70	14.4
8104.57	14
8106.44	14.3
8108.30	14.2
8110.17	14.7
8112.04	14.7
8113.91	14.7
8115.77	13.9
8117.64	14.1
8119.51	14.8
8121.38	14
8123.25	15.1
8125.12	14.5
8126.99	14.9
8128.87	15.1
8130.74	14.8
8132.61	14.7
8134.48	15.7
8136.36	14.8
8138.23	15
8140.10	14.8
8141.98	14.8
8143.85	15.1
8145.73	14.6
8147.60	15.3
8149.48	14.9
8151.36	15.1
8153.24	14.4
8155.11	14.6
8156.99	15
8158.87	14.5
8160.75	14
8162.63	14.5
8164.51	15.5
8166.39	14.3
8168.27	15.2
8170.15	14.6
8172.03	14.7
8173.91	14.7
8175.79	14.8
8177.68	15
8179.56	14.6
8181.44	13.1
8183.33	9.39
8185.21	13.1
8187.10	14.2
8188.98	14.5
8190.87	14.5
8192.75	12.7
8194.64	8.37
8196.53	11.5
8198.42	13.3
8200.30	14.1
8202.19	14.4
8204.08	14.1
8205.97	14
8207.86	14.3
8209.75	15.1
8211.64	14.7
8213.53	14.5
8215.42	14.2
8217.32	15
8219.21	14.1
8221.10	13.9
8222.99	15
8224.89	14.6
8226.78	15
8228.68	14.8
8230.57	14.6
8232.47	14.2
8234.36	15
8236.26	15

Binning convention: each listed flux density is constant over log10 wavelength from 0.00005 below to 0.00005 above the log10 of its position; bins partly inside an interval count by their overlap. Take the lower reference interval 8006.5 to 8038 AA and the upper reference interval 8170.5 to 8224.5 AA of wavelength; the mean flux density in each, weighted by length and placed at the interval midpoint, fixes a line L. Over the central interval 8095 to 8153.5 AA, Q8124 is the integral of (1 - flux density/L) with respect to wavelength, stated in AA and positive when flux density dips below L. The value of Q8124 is -3.54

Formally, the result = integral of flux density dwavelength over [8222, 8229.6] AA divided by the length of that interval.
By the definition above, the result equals 14.8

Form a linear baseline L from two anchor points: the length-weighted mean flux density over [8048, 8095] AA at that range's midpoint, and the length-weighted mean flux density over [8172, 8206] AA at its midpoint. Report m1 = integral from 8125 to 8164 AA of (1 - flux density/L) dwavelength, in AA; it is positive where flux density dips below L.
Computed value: -3.0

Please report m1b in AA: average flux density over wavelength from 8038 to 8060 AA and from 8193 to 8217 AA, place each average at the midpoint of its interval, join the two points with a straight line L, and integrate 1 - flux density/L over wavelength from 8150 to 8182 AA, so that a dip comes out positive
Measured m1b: -2.09 AA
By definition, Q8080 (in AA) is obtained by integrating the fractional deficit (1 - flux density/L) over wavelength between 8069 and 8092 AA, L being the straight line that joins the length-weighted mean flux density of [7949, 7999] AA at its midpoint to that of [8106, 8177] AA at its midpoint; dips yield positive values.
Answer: -0.4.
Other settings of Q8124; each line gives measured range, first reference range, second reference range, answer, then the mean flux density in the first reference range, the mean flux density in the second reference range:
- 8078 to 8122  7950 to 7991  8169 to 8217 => -2.6 AA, 13.6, 13.7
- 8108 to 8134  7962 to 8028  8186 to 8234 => -1.4 AA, 13.6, 14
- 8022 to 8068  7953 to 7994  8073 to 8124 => -0.1 AA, 13.6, 14.5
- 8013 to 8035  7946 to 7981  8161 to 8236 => -0.5 AA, 13.4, 14.1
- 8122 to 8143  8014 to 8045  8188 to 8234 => -1.4 AA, 14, 14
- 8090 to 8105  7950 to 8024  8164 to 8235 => -0.7 AA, 13.6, 14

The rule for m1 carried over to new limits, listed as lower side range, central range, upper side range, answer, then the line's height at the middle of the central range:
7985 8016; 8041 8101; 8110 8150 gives -0.7 AA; 14.2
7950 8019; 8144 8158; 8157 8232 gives -0.9 AA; 14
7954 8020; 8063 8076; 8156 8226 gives -0.4 AA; 13.8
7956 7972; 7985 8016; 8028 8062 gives 0.5 AA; 13.8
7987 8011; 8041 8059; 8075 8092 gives -0.2 AA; 14.2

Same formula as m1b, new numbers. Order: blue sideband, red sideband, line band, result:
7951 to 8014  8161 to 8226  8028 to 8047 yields -0.6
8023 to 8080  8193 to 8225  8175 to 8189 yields 0.4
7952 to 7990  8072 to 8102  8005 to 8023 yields 0.1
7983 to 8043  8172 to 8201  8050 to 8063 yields -0.9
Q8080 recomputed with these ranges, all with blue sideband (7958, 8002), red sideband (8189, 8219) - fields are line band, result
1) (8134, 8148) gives -1.4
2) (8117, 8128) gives -0.8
